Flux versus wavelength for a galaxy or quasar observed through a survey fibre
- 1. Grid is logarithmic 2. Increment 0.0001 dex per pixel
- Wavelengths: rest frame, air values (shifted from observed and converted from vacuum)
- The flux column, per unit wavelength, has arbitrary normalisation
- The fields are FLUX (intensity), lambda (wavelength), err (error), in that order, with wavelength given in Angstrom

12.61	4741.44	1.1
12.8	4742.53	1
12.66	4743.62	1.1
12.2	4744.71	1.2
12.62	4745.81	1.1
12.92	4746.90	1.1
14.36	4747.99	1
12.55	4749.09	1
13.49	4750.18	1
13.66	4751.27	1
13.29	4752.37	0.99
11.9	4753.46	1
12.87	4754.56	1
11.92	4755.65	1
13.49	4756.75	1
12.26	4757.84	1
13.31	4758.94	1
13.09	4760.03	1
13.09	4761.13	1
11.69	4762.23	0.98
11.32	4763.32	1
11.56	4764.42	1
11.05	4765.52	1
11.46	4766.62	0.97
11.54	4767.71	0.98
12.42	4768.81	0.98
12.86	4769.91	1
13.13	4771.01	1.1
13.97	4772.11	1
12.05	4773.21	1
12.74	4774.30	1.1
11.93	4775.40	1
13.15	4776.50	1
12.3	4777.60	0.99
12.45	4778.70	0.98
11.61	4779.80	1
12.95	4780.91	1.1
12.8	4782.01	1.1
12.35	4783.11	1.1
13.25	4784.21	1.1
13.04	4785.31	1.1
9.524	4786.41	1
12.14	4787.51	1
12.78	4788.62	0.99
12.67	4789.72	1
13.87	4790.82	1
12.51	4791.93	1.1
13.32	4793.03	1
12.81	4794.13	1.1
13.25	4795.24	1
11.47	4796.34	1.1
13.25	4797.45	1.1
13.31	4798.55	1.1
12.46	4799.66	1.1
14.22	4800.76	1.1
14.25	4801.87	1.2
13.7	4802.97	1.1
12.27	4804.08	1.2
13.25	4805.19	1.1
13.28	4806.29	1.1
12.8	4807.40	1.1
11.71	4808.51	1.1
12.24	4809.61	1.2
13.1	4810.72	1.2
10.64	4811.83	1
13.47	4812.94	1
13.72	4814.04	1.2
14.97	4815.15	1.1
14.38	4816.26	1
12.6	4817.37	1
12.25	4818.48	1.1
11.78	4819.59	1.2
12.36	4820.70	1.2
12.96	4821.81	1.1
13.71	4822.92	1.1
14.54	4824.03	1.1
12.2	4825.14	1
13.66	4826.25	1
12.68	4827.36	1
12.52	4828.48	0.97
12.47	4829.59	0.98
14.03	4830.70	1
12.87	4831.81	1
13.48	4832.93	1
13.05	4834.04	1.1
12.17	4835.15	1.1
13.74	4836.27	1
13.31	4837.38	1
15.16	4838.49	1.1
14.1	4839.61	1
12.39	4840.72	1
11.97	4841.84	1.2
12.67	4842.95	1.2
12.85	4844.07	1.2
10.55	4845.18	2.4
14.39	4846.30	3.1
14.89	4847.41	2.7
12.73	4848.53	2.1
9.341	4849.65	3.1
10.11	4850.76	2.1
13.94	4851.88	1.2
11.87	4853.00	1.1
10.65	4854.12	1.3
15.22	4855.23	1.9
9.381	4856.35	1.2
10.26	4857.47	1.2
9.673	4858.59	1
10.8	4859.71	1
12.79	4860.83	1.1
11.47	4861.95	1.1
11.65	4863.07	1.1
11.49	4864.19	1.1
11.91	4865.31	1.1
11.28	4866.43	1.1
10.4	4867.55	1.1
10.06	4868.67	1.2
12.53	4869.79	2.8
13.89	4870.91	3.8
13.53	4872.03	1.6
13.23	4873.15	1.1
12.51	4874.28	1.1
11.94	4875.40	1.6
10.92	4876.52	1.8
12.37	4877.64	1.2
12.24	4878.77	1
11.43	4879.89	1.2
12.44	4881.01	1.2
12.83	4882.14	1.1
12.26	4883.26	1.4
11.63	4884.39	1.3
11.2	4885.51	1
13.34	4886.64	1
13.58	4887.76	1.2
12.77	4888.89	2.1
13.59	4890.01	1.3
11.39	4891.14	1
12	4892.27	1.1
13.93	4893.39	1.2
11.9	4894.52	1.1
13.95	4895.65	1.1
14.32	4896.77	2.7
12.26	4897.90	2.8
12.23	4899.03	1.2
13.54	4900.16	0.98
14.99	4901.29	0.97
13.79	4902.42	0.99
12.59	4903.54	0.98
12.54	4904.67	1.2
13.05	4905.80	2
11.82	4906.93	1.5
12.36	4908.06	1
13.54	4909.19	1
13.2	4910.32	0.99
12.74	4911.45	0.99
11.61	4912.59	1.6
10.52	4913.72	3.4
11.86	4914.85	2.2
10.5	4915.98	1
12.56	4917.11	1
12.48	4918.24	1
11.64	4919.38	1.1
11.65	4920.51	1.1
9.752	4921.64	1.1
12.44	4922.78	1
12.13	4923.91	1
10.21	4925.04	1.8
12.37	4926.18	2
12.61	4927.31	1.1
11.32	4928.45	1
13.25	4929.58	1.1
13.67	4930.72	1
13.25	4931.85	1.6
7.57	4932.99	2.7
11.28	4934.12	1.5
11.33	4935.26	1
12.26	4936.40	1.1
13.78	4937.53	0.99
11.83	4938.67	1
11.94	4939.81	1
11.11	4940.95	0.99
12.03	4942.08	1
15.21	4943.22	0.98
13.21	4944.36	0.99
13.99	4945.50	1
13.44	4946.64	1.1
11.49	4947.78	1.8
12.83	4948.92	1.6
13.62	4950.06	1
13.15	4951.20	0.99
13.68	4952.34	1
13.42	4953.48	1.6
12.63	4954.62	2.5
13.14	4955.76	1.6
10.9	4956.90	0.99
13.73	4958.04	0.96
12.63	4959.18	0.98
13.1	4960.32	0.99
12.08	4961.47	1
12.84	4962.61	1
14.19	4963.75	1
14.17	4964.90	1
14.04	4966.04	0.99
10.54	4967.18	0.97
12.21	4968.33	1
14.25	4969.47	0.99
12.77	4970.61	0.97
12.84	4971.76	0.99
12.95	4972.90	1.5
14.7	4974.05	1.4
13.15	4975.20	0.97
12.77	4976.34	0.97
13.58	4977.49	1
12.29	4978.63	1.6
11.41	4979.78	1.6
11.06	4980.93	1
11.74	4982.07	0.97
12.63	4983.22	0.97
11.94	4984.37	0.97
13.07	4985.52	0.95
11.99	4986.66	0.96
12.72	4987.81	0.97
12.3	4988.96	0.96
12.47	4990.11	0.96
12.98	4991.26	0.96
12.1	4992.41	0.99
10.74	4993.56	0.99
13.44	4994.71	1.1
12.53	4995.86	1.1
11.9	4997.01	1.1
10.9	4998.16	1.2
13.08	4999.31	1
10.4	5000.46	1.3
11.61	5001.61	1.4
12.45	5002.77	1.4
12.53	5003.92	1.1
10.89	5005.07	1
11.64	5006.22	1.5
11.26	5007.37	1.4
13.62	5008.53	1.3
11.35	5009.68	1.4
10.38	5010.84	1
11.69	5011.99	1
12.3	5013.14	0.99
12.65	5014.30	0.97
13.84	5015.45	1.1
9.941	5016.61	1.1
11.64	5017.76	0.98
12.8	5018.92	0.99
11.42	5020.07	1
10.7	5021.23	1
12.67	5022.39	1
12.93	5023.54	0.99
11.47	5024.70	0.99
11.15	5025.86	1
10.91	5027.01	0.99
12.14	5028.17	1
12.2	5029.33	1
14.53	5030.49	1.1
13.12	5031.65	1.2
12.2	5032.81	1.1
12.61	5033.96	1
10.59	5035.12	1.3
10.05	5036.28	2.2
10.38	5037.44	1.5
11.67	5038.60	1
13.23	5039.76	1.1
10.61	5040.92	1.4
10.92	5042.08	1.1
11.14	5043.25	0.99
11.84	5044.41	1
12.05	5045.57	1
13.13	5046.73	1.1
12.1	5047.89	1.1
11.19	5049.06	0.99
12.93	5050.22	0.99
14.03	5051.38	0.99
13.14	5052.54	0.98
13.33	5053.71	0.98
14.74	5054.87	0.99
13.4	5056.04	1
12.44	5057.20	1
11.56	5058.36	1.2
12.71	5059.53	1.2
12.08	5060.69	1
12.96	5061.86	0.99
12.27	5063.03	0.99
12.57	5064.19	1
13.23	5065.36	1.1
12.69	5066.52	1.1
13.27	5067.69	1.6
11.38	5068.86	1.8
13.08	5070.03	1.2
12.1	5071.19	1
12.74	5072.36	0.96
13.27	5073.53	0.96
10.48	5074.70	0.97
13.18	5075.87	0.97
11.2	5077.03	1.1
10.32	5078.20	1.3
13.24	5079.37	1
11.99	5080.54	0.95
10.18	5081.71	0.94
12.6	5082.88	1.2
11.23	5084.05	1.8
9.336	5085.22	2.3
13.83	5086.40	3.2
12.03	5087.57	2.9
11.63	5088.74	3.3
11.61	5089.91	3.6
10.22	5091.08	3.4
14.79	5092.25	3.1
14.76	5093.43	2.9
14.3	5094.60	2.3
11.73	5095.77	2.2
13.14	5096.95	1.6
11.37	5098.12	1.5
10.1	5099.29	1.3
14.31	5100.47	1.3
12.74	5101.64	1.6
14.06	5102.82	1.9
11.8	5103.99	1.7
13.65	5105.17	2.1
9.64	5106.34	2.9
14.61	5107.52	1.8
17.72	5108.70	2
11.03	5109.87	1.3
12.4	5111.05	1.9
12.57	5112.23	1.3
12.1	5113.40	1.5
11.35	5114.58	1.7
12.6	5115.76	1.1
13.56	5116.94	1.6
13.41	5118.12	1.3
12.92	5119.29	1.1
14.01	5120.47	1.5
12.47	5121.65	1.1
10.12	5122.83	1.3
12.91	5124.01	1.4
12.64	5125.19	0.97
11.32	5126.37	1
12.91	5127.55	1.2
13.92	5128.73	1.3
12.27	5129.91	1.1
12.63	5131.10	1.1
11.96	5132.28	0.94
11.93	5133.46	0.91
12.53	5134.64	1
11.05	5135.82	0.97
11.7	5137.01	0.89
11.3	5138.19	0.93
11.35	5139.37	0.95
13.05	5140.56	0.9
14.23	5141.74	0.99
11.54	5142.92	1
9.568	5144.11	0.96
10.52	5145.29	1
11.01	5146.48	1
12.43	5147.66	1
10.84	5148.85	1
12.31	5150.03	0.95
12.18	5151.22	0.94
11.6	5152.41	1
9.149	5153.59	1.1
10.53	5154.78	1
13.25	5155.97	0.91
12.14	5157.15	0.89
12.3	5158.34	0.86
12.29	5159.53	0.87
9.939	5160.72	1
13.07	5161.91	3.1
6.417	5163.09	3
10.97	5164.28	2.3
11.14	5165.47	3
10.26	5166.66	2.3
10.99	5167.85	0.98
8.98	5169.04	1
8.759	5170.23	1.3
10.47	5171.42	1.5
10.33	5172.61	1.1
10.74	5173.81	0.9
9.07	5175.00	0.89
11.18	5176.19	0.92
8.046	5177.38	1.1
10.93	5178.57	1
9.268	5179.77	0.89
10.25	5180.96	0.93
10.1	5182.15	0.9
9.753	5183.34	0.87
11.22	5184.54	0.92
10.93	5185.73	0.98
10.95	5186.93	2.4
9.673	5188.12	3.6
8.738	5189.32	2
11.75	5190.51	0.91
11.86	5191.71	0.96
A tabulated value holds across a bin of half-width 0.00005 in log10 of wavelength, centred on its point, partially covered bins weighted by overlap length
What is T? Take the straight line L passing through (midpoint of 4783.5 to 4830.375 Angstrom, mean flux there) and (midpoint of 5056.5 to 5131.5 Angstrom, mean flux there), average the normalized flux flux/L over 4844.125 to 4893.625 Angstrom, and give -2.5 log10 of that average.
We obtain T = 0.07 mag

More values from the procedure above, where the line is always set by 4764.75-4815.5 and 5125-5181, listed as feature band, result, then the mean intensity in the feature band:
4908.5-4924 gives 0.024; 11.9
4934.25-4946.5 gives -0.051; 12.6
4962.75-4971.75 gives -0.102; 13.1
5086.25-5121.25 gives -0.126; 12.8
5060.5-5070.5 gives -0.096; 12.6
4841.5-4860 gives 0.052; 11.9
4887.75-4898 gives -0.061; 13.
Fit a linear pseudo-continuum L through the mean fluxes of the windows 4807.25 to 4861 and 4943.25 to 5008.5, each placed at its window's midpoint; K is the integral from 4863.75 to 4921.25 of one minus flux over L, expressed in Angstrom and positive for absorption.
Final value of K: 1.0 Angstrom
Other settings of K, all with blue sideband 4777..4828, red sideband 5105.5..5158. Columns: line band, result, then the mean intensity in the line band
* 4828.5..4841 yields -0.5 Angstrom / 13.3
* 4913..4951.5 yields 1.4 Angstrom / 12.1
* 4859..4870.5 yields 1.1 Angstrom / 11.4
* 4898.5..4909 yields -0.3 Angstrom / 13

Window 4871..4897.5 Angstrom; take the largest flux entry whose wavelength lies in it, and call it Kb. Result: 14.32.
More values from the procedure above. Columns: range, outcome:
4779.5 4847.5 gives 15.16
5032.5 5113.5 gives 17.72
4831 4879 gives 15.22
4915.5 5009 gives 15.21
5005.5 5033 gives 14.53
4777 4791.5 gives 13.87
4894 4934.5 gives 14.99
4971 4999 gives 14.7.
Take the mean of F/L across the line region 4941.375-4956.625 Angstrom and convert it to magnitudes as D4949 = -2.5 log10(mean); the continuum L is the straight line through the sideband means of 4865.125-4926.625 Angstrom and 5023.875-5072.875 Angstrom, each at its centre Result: -0.07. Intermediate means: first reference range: 12.3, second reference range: 12.3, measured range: 13.2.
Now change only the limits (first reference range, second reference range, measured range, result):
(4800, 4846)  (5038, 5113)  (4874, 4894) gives 0.05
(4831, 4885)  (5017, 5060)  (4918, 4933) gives 0.03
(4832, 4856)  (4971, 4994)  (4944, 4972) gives -0.04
